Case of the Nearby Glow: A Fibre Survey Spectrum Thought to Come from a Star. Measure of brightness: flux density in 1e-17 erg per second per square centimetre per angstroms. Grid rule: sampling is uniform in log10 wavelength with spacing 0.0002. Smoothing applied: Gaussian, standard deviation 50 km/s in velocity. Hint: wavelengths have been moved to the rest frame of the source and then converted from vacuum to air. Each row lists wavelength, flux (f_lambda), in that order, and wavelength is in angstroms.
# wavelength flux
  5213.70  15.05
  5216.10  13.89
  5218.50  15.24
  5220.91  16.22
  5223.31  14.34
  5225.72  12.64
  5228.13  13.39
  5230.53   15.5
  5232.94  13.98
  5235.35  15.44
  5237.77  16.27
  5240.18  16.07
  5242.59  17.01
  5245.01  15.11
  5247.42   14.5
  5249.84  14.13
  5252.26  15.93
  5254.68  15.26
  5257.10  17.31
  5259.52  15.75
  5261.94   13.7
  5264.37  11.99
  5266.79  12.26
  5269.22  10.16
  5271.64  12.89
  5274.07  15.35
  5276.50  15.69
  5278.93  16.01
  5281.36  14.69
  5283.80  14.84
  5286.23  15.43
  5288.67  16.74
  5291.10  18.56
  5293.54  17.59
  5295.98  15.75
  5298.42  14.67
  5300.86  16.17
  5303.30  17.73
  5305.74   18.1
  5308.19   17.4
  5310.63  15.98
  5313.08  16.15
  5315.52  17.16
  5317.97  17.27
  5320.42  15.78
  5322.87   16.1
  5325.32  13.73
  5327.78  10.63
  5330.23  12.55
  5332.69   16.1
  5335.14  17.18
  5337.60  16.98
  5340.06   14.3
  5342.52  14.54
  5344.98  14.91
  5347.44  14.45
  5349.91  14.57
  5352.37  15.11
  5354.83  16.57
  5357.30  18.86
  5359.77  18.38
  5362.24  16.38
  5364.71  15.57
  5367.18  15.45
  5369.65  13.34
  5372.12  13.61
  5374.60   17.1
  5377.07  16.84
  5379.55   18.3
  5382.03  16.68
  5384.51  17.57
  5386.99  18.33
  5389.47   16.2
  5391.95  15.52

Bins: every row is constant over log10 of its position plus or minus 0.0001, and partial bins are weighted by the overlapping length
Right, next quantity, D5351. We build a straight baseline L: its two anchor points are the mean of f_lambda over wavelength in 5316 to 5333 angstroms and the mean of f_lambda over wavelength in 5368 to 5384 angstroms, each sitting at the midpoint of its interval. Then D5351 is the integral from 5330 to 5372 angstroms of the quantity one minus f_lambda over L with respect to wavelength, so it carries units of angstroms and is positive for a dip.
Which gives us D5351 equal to -0.8 angstroms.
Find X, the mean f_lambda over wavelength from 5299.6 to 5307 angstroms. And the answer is 17.3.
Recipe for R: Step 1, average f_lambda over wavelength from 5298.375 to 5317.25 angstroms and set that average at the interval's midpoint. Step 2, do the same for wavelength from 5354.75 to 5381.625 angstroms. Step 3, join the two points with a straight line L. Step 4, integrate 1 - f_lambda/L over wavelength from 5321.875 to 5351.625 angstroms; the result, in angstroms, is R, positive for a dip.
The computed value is 3.5 angstroms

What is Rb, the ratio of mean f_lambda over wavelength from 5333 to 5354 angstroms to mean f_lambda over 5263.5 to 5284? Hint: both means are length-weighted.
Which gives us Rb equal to 1.1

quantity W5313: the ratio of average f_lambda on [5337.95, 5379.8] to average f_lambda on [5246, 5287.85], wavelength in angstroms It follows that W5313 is 1.09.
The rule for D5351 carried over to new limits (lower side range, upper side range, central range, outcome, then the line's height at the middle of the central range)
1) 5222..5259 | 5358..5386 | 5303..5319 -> -1.3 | 15.8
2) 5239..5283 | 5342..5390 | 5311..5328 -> -0.1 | 15.5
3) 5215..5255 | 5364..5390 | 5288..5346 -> -0.7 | 15.7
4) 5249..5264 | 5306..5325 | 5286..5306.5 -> -0.9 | 16.1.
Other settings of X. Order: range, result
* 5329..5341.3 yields 15.4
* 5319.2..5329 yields 14.1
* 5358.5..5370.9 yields 15.8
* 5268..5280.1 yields 14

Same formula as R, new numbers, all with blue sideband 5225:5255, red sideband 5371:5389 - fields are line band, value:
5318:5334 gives 1.8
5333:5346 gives 0.6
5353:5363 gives -0.5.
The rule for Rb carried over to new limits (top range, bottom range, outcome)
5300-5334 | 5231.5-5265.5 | 1.04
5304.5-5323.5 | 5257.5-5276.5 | 1.24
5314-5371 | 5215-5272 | 1.06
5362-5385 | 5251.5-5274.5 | 1.15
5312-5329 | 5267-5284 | 1.08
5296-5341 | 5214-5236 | 1.09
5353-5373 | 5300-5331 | 1.02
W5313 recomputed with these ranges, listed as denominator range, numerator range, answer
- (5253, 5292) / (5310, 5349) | 1.03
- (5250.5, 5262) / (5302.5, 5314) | 1.09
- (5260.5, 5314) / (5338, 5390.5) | 1.05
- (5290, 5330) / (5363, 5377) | 0.95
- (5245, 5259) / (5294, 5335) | 1.02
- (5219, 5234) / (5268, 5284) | 0.99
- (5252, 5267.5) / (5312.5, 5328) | 1.06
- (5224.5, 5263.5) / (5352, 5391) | 1.10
